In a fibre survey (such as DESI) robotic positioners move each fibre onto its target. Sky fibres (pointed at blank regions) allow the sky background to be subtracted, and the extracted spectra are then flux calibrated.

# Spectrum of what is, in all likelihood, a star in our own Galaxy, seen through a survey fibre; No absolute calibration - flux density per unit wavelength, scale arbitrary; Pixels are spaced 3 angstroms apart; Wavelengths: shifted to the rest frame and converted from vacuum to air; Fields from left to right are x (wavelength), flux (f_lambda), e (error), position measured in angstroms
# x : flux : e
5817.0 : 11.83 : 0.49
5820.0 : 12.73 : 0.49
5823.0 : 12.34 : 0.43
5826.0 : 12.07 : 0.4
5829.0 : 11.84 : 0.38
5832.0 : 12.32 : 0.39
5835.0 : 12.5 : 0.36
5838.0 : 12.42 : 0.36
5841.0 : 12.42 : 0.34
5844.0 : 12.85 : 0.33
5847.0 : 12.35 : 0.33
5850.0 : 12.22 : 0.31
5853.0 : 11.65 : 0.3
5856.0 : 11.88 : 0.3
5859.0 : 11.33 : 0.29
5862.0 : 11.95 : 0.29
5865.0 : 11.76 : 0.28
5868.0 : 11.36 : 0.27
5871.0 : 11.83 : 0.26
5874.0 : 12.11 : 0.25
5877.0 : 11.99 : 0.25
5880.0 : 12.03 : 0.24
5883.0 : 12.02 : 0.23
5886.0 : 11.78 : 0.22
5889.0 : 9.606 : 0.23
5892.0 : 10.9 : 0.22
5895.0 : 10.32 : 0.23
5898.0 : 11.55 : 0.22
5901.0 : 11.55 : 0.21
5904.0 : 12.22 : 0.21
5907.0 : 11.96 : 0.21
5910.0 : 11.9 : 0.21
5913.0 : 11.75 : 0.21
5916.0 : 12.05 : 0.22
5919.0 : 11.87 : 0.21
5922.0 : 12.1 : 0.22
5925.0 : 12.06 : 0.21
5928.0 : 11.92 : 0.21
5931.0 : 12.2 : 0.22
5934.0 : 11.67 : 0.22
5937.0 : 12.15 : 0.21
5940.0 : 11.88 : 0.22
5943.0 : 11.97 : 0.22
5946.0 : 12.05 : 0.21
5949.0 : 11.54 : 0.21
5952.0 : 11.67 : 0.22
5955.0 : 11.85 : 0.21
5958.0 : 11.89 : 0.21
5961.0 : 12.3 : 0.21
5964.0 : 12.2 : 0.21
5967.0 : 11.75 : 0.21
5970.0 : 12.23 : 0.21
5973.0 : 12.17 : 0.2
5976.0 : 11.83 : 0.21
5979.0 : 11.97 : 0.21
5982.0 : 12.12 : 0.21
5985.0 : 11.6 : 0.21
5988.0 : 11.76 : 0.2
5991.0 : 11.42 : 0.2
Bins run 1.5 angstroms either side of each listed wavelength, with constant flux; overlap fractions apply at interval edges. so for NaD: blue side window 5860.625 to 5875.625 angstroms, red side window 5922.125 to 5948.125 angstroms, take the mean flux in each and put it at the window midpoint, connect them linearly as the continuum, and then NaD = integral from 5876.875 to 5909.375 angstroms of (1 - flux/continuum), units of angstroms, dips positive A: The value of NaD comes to 1.18 angstroms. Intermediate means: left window 11.8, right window 12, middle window 11.4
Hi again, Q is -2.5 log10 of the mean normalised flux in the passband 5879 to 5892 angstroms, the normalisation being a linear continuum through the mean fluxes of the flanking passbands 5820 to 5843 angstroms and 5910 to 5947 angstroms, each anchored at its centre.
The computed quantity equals 0.08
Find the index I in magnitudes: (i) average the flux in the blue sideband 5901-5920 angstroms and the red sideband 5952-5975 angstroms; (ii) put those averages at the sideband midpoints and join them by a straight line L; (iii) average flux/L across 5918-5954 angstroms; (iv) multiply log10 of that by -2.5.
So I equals 0.00 mag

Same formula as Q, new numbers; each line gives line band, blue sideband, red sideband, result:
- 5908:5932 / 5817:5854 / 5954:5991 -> 0.01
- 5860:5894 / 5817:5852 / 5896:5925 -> 0.05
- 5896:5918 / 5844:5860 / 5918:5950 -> 0.01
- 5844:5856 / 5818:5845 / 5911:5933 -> 0.01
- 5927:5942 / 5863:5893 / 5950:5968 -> -0.01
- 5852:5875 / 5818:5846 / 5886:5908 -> 0.01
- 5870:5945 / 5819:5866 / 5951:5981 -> 0.03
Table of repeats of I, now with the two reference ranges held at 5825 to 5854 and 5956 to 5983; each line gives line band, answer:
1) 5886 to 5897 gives 0.16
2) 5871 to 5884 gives 0.02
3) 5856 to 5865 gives 0.05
